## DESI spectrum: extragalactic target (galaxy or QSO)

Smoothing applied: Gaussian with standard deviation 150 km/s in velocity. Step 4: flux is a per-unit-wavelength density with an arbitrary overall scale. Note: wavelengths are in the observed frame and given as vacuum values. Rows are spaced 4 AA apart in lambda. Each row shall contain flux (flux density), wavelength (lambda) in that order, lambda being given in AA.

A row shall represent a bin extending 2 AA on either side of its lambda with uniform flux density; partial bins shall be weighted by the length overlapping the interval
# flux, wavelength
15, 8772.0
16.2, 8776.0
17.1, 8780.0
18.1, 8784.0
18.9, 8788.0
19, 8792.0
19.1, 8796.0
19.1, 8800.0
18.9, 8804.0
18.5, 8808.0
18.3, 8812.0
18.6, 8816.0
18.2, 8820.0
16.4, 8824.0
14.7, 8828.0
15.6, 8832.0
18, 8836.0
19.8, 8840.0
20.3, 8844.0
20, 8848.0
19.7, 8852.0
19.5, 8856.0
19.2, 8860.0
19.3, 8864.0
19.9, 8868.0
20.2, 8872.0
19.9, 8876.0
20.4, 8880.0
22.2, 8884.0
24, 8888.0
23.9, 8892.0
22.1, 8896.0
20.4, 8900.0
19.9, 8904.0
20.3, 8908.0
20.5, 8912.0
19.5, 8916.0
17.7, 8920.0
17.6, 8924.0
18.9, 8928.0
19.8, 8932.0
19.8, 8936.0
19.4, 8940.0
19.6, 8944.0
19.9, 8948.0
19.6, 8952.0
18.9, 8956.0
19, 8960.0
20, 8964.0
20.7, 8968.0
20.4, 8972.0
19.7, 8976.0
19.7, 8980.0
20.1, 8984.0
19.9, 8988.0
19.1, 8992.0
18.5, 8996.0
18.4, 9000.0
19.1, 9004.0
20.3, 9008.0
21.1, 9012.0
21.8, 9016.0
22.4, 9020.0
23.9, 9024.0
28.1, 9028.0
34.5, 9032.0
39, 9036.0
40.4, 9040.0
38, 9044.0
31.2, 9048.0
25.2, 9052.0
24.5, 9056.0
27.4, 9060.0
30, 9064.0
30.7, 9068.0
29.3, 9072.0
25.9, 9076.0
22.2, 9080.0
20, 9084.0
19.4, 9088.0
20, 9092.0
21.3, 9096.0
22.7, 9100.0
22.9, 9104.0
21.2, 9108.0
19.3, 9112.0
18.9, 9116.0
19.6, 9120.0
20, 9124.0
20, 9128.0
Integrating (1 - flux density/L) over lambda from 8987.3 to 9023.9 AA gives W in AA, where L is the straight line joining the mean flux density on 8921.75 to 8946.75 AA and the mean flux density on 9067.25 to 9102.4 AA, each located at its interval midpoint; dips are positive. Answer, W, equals 1.5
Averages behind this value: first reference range 19.2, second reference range 23.2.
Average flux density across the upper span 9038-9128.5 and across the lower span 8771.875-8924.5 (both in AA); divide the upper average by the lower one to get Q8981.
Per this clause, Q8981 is 1.3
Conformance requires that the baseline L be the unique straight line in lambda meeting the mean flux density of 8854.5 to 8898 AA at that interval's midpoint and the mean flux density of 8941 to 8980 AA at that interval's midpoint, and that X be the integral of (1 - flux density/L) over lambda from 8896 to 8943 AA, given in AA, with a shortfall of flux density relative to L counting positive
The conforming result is 1.8 AA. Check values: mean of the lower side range 21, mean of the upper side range 19.7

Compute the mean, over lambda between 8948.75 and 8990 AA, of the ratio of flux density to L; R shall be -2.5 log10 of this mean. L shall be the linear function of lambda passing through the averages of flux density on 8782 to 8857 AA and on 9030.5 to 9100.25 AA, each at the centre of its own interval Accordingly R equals 0.22 mag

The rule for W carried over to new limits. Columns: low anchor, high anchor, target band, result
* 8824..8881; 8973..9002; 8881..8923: -4.11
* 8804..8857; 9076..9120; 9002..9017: -0.31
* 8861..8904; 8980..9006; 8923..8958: 1.38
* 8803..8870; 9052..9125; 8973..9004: 2.85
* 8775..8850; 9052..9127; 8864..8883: -0.86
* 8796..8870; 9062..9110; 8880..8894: -2.31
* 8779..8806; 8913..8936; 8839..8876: -1.99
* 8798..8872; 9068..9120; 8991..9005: 1.42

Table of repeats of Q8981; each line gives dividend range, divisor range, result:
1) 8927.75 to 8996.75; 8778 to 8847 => 1.08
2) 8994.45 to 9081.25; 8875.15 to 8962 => 1.34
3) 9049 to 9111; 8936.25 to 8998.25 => 1.23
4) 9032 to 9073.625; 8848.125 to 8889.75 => 1.56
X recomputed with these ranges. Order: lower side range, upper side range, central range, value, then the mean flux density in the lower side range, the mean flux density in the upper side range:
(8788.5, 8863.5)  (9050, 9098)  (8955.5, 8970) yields 1.4 AA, 18.5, 24.7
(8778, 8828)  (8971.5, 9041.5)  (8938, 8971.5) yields 3.9 AA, 18.2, 23.6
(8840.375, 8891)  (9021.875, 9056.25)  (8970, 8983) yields 3.7 AA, 20.4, 32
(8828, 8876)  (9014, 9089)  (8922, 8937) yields 2.4 AA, 19.1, 28.2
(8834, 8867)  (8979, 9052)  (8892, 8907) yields 0.0 AA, 19.5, 25.4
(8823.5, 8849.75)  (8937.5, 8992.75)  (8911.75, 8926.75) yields 0.3 AA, 17.9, 19.7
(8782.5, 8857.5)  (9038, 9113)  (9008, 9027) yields 1.5 AA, 18.5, 26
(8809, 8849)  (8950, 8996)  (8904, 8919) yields -0.8 AA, 18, 19.7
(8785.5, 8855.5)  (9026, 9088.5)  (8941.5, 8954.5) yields 2.5 AA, 18.4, 29.3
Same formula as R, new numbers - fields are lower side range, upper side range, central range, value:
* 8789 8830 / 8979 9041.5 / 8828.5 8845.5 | 0.052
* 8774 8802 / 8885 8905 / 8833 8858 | 0.052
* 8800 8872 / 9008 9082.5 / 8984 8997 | 0.312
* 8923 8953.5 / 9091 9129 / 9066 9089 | -0.214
